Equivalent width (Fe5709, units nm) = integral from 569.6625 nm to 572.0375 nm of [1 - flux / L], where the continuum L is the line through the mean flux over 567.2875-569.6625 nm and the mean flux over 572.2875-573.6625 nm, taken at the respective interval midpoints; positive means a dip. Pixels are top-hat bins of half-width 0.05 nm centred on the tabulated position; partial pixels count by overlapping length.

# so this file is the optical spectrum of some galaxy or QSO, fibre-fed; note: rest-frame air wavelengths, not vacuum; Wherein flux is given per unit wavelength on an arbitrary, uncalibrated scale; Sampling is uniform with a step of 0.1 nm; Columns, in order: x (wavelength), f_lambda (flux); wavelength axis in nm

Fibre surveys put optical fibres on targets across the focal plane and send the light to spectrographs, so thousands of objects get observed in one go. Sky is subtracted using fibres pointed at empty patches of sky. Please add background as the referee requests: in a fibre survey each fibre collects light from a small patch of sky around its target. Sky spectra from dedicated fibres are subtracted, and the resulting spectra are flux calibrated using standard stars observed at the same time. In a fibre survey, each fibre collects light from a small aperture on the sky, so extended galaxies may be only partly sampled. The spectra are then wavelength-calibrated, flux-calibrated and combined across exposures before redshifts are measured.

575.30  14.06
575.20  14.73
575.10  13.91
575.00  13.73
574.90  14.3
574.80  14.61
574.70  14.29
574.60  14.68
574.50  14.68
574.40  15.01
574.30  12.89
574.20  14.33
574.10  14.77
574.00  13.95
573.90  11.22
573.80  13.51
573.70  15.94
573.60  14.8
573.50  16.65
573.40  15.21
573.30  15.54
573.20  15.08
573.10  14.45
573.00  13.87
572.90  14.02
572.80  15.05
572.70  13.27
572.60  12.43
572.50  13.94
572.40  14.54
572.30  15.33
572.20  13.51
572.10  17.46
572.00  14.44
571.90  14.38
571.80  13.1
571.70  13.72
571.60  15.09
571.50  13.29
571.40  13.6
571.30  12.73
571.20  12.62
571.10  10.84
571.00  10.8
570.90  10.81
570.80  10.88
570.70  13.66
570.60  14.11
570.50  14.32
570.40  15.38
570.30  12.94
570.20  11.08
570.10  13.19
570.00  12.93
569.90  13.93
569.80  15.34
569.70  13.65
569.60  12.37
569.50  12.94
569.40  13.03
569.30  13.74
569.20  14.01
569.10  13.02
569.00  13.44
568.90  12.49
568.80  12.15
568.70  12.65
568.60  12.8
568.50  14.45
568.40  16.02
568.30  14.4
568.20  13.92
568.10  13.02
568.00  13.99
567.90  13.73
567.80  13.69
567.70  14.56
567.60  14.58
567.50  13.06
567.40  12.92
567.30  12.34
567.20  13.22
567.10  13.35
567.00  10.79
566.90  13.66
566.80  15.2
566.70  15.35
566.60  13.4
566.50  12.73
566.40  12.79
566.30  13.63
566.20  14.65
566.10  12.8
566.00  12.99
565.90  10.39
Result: 0.15 nm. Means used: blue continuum 13.5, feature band 13.2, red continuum 14.6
